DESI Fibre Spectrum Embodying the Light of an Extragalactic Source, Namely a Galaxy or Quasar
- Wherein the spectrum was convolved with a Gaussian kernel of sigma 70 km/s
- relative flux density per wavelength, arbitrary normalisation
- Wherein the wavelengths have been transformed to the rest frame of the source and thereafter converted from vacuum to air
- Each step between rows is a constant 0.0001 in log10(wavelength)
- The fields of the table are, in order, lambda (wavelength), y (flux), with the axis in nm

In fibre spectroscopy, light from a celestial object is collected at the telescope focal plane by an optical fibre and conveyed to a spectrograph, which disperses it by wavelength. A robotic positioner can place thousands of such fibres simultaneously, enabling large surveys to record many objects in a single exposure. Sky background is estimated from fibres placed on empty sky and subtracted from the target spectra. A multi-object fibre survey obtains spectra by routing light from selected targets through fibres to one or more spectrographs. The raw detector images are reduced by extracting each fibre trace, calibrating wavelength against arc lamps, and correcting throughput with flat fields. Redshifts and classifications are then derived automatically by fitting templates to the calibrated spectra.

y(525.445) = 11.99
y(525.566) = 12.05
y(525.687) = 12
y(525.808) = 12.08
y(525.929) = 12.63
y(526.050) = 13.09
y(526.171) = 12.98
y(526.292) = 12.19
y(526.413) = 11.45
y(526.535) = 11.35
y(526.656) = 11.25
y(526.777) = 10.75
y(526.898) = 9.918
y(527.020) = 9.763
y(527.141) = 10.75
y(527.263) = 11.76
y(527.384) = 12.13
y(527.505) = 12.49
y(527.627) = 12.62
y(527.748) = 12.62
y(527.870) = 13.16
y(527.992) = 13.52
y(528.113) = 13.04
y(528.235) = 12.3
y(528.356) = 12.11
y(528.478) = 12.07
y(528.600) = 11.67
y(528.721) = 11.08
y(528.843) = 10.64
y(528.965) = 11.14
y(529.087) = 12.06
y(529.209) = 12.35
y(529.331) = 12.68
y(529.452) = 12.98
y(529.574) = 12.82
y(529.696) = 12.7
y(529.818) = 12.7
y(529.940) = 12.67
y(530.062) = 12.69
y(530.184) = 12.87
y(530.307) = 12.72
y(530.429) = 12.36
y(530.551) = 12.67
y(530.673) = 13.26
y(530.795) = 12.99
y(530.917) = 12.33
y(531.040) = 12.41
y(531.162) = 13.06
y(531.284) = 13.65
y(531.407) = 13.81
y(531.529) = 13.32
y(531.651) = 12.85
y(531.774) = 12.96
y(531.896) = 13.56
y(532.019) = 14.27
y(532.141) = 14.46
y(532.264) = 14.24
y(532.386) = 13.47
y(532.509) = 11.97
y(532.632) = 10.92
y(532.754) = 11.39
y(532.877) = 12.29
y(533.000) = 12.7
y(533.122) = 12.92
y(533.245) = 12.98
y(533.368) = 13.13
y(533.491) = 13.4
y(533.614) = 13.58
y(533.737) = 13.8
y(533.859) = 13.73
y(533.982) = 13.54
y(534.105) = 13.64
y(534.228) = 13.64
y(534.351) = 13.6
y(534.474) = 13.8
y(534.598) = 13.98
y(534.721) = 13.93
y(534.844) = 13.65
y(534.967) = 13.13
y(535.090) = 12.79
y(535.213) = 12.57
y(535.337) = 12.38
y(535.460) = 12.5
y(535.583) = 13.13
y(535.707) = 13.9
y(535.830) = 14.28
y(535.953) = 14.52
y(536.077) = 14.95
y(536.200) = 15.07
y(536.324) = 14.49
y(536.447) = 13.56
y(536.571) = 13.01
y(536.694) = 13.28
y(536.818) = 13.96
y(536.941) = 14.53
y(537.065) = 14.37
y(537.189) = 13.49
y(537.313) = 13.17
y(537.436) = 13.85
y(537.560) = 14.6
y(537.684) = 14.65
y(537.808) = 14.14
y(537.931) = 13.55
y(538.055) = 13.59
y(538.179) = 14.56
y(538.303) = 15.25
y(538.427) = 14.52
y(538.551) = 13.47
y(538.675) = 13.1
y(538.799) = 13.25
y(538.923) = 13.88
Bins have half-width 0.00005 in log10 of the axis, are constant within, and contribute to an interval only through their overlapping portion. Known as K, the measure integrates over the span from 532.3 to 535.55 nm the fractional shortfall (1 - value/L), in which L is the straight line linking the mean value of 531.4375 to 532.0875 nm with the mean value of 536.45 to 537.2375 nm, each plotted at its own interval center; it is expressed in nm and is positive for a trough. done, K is 0.122 nm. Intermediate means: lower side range 13.4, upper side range 13.8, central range 13.1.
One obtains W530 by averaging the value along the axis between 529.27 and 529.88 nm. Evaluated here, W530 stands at 12.8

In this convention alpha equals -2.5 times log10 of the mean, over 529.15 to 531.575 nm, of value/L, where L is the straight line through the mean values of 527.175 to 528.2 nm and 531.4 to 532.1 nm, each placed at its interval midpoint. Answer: 0.03 mag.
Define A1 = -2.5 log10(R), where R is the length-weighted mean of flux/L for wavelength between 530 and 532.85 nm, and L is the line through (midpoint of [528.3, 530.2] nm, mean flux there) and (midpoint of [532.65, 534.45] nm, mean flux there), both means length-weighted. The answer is -0.02 mag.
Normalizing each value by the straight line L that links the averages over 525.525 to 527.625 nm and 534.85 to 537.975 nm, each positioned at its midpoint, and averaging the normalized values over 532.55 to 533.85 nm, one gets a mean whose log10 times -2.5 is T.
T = 0.03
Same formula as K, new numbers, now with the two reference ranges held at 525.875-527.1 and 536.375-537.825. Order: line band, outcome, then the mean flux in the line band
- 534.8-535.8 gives 0.03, 13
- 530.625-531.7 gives -0.04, 13.1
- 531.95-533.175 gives 0.00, 12.9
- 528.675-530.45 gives -0.01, 12.3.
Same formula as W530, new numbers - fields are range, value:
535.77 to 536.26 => 14.7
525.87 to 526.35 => 12.7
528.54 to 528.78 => 11.4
